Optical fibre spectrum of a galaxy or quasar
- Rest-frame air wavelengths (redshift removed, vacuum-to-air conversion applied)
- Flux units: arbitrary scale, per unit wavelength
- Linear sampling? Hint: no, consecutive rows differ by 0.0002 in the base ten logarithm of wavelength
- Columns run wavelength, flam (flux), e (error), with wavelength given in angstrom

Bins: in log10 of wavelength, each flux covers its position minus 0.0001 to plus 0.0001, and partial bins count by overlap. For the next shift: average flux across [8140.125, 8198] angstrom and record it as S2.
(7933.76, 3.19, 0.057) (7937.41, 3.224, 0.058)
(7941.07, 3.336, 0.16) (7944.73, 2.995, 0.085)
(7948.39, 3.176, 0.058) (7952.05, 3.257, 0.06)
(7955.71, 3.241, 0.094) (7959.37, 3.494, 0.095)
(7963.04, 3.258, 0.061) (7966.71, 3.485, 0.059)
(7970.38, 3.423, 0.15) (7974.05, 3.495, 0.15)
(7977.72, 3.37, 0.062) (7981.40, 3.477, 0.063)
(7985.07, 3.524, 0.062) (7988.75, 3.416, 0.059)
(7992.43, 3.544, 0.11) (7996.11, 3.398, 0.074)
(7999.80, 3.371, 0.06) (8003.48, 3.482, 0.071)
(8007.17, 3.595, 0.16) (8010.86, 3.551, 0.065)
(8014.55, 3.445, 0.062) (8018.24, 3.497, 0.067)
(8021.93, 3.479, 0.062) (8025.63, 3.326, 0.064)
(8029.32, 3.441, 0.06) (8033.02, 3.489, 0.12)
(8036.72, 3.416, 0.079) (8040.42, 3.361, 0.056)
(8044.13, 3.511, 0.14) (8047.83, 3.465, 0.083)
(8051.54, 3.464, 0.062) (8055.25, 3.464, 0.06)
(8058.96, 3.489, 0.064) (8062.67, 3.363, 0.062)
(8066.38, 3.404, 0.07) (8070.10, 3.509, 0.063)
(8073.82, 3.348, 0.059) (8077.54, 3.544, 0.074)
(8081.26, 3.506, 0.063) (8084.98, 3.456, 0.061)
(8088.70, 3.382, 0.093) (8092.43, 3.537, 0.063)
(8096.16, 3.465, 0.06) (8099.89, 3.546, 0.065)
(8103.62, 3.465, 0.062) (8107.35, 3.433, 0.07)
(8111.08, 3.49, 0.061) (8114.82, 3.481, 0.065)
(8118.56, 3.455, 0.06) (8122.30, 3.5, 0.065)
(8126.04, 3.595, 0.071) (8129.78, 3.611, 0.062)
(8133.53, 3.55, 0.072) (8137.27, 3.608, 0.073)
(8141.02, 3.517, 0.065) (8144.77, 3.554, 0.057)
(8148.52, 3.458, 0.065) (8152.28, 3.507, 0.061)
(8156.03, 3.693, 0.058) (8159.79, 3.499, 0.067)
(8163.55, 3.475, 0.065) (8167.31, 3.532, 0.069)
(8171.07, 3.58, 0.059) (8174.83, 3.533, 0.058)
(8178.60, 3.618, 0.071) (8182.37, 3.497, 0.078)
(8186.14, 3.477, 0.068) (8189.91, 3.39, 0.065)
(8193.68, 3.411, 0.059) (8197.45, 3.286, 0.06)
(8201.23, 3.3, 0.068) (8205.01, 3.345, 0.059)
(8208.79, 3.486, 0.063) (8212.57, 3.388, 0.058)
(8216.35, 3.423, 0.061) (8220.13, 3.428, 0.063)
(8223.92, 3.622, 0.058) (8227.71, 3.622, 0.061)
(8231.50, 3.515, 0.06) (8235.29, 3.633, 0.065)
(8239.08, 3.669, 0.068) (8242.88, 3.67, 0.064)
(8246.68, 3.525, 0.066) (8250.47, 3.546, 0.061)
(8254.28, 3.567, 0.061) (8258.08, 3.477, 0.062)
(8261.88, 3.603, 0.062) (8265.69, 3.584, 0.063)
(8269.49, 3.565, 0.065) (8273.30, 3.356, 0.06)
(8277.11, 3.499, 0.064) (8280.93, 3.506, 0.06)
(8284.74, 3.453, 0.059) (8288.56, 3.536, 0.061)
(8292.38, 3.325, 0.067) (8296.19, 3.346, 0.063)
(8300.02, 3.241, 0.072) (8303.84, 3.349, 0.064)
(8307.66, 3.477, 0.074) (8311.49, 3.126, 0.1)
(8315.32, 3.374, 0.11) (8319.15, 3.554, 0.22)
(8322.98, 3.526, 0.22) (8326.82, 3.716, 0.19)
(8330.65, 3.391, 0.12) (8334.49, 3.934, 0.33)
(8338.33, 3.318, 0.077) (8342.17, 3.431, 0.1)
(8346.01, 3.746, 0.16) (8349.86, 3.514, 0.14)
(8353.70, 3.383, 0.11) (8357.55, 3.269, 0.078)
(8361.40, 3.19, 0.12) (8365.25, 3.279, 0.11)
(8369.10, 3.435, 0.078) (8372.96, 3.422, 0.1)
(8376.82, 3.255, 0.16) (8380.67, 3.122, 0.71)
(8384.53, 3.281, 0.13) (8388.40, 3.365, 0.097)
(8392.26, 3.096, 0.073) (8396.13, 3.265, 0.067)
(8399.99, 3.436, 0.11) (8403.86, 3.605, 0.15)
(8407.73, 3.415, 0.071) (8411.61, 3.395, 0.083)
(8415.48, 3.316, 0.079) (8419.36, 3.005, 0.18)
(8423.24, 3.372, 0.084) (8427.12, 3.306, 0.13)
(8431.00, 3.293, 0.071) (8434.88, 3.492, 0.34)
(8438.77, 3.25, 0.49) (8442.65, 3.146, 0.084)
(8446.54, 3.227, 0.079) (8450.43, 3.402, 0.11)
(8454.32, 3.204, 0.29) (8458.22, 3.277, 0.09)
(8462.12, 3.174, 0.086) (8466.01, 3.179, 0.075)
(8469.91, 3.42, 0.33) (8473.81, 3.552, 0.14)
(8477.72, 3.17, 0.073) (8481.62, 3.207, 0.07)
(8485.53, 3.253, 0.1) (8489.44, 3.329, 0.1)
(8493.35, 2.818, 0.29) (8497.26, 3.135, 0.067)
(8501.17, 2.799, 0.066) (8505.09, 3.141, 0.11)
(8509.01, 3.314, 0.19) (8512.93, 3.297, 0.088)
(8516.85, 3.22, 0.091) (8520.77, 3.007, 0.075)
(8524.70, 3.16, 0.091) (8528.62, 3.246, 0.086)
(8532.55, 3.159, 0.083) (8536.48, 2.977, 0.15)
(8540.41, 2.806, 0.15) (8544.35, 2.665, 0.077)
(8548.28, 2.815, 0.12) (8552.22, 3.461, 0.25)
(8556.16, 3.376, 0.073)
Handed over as 3.51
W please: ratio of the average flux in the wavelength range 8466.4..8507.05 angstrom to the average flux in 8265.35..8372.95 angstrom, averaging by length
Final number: 0.92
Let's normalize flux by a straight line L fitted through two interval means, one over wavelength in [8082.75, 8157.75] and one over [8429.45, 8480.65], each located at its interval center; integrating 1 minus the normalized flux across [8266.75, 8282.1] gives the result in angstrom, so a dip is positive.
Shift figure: -0.3 angstrom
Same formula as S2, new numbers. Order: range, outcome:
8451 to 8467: 3.23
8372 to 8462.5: 3.3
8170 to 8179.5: 3.57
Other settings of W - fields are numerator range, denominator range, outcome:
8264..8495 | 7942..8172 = 0.97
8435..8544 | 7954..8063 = 0.92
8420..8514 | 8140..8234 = 0.93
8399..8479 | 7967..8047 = 0.96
